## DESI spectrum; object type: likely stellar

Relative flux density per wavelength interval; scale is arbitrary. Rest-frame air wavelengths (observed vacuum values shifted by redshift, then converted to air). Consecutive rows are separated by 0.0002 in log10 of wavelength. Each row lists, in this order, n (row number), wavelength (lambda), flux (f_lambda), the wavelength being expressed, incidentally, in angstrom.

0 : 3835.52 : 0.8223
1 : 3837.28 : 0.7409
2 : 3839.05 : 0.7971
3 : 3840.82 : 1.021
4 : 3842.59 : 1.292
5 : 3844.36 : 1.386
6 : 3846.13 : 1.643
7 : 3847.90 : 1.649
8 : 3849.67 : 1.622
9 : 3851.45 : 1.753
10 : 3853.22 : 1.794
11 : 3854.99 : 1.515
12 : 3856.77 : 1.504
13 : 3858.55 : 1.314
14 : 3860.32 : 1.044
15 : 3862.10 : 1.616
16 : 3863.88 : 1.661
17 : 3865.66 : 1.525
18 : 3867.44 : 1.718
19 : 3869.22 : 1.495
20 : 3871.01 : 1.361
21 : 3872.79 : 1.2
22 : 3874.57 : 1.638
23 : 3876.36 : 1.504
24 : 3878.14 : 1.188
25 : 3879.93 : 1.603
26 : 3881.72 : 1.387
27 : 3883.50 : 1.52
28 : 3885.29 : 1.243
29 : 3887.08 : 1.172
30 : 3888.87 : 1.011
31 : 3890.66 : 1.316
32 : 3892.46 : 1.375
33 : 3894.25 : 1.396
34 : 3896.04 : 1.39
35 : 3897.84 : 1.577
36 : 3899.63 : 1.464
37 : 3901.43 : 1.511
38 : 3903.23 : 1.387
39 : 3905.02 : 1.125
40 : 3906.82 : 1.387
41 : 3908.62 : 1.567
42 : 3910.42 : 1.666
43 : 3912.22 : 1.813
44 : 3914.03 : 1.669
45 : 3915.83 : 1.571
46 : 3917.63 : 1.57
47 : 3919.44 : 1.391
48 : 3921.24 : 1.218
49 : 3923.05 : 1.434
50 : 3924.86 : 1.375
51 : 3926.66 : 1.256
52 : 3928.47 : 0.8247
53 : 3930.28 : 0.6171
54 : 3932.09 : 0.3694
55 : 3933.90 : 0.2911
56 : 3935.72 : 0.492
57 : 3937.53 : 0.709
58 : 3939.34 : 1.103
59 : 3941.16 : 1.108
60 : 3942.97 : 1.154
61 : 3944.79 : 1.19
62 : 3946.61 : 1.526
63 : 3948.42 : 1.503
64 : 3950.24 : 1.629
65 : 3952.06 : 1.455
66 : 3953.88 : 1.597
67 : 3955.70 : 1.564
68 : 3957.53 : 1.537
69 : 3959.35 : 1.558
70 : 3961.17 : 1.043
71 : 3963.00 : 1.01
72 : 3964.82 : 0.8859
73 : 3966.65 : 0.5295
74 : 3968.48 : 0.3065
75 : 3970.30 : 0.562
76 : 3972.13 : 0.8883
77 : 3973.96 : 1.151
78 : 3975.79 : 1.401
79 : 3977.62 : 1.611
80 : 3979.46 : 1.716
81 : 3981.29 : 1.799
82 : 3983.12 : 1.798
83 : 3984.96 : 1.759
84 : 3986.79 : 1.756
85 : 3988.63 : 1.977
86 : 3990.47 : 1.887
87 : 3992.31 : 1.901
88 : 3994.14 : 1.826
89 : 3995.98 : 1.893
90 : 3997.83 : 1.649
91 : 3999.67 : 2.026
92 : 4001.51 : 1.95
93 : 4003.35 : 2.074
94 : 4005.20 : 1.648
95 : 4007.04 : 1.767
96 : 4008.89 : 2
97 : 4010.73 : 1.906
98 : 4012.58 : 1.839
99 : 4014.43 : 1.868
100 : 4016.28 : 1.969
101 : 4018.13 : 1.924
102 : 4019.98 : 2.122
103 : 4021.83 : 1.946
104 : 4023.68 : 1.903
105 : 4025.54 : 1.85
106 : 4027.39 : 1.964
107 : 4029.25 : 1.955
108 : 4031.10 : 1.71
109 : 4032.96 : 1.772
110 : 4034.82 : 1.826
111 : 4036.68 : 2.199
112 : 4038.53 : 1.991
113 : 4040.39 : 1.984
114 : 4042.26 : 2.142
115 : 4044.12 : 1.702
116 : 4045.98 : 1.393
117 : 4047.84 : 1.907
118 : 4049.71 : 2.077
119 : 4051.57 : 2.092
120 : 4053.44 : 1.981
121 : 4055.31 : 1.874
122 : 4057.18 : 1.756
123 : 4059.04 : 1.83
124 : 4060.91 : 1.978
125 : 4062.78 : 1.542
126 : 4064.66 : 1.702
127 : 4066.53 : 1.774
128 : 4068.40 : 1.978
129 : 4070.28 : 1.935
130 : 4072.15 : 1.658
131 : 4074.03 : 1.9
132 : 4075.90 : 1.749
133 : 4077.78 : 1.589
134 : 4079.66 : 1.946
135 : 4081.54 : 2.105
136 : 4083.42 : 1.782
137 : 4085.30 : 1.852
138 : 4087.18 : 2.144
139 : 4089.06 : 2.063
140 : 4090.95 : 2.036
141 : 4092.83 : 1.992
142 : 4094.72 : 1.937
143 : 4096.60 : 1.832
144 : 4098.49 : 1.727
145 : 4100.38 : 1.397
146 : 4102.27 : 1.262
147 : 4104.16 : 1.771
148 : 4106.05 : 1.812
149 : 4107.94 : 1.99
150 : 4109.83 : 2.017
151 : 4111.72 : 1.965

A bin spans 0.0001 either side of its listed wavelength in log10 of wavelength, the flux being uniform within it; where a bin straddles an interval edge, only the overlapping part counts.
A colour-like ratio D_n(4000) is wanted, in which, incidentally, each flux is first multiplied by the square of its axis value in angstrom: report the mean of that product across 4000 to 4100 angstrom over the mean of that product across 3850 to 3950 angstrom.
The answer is 1.5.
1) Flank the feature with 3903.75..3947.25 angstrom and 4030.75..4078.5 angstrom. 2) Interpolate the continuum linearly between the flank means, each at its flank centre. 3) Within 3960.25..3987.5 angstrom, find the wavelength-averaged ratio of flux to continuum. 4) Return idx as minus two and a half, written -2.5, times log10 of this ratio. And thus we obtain 0.192 mag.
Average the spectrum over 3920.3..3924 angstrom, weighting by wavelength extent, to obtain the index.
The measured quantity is 1.33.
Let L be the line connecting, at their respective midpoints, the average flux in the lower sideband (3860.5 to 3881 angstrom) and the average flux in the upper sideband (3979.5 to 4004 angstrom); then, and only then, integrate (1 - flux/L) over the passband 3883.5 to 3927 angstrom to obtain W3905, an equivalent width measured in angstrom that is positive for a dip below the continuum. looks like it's 4.8 angstrom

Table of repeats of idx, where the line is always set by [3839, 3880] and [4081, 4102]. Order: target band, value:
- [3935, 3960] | 0.240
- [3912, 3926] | 0.058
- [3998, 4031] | -0.105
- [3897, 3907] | 0.094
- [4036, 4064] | -0.055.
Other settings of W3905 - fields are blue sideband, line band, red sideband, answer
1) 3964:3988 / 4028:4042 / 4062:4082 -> -2.99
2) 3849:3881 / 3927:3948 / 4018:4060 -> 9.98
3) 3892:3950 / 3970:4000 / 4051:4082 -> -2.40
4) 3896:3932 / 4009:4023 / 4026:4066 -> -1.46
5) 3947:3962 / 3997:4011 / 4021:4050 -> -1.15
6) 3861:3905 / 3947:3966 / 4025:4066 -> 2.95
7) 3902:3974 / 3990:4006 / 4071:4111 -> -4.88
